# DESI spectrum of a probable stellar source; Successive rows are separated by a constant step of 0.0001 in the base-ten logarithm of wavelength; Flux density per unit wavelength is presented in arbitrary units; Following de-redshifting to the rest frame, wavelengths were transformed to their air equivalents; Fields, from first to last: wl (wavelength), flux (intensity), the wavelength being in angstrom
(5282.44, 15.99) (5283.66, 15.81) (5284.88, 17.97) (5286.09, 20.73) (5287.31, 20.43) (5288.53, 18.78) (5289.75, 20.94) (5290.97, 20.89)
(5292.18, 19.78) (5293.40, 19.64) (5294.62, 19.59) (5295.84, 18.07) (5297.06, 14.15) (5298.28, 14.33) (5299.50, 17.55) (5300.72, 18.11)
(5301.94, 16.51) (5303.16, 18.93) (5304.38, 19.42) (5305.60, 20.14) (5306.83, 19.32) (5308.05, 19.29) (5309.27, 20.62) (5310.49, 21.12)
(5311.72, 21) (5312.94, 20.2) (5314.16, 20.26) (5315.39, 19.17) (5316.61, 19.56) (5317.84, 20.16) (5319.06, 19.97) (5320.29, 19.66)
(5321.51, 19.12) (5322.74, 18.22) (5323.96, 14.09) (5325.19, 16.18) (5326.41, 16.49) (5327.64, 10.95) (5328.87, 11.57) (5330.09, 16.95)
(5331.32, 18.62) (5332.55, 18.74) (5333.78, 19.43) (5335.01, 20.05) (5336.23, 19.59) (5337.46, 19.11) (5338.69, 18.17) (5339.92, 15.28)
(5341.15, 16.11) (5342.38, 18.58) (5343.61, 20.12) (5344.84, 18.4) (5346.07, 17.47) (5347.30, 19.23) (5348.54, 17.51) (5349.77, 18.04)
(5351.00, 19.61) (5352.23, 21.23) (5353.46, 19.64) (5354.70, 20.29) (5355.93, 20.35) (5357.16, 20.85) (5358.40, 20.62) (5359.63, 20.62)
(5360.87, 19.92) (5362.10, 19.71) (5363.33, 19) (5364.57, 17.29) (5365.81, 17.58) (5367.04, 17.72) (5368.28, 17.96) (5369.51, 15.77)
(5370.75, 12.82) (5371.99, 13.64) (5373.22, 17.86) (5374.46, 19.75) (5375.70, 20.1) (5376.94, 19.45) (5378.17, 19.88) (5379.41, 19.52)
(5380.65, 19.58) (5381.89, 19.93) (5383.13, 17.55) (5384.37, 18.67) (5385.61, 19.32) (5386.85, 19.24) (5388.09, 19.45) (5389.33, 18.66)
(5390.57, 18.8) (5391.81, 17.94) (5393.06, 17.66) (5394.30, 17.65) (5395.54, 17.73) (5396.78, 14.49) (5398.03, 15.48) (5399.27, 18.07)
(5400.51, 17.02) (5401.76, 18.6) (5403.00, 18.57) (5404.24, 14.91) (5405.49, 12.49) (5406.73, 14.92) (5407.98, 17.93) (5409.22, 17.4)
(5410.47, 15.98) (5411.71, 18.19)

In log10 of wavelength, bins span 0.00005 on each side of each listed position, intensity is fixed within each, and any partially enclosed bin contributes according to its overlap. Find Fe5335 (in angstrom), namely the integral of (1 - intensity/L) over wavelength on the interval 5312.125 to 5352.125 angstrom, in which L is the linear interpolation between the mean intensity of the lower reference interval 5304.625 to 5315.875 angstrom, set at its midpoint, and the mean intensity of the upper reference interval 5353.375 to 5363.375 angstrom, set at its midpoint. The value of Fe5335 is 4.1 angstrom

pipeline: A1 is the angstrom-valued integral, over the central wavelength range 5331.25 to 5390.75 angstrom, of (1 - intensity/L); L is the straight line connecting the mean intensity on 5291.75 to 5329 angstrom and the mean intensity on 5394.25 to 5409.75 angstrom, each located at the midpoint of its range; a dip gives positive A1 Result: -4.9 angstrom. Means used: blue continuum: 18.2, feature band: 18.7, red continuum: 16.5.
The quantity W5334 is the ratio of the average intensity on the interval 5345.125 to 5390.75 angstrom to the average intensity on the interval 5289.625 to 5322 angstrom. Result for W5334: 0.98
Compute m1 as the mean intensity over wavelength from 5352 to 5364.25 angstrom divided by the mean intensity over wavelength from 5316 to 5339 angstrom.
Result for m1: 1.1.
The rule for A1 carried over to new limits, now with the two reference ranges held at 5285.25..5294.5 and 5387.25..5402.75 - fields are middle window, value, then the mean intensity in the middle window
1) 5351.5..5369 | -0.9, 19.5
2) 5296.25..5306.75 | 1.2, 17.5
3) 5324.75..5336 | 1.5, 16.7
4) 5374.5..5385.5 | -0.8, 19.4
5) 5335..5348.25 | 0.4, 18.3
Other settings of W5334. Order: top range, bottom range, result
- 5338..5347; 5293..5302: 1.03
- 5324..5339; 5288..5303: 0.93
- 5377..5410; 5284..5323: 0.93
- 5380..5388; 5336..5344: 1.06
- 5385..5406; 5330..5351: 0.95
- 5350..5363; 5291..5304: 1.13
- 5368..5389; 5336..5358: 0.97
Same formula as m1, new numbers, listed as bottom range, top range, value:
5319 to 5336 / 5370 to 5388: 1.07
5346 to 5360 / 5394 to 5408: 0.83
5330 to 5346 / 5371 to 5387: 1.01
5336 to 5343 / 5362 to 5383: 1.02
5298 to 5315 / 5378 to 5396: 0.98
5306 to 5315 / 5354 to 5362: 1.01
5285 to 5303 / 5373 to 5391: 1.04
